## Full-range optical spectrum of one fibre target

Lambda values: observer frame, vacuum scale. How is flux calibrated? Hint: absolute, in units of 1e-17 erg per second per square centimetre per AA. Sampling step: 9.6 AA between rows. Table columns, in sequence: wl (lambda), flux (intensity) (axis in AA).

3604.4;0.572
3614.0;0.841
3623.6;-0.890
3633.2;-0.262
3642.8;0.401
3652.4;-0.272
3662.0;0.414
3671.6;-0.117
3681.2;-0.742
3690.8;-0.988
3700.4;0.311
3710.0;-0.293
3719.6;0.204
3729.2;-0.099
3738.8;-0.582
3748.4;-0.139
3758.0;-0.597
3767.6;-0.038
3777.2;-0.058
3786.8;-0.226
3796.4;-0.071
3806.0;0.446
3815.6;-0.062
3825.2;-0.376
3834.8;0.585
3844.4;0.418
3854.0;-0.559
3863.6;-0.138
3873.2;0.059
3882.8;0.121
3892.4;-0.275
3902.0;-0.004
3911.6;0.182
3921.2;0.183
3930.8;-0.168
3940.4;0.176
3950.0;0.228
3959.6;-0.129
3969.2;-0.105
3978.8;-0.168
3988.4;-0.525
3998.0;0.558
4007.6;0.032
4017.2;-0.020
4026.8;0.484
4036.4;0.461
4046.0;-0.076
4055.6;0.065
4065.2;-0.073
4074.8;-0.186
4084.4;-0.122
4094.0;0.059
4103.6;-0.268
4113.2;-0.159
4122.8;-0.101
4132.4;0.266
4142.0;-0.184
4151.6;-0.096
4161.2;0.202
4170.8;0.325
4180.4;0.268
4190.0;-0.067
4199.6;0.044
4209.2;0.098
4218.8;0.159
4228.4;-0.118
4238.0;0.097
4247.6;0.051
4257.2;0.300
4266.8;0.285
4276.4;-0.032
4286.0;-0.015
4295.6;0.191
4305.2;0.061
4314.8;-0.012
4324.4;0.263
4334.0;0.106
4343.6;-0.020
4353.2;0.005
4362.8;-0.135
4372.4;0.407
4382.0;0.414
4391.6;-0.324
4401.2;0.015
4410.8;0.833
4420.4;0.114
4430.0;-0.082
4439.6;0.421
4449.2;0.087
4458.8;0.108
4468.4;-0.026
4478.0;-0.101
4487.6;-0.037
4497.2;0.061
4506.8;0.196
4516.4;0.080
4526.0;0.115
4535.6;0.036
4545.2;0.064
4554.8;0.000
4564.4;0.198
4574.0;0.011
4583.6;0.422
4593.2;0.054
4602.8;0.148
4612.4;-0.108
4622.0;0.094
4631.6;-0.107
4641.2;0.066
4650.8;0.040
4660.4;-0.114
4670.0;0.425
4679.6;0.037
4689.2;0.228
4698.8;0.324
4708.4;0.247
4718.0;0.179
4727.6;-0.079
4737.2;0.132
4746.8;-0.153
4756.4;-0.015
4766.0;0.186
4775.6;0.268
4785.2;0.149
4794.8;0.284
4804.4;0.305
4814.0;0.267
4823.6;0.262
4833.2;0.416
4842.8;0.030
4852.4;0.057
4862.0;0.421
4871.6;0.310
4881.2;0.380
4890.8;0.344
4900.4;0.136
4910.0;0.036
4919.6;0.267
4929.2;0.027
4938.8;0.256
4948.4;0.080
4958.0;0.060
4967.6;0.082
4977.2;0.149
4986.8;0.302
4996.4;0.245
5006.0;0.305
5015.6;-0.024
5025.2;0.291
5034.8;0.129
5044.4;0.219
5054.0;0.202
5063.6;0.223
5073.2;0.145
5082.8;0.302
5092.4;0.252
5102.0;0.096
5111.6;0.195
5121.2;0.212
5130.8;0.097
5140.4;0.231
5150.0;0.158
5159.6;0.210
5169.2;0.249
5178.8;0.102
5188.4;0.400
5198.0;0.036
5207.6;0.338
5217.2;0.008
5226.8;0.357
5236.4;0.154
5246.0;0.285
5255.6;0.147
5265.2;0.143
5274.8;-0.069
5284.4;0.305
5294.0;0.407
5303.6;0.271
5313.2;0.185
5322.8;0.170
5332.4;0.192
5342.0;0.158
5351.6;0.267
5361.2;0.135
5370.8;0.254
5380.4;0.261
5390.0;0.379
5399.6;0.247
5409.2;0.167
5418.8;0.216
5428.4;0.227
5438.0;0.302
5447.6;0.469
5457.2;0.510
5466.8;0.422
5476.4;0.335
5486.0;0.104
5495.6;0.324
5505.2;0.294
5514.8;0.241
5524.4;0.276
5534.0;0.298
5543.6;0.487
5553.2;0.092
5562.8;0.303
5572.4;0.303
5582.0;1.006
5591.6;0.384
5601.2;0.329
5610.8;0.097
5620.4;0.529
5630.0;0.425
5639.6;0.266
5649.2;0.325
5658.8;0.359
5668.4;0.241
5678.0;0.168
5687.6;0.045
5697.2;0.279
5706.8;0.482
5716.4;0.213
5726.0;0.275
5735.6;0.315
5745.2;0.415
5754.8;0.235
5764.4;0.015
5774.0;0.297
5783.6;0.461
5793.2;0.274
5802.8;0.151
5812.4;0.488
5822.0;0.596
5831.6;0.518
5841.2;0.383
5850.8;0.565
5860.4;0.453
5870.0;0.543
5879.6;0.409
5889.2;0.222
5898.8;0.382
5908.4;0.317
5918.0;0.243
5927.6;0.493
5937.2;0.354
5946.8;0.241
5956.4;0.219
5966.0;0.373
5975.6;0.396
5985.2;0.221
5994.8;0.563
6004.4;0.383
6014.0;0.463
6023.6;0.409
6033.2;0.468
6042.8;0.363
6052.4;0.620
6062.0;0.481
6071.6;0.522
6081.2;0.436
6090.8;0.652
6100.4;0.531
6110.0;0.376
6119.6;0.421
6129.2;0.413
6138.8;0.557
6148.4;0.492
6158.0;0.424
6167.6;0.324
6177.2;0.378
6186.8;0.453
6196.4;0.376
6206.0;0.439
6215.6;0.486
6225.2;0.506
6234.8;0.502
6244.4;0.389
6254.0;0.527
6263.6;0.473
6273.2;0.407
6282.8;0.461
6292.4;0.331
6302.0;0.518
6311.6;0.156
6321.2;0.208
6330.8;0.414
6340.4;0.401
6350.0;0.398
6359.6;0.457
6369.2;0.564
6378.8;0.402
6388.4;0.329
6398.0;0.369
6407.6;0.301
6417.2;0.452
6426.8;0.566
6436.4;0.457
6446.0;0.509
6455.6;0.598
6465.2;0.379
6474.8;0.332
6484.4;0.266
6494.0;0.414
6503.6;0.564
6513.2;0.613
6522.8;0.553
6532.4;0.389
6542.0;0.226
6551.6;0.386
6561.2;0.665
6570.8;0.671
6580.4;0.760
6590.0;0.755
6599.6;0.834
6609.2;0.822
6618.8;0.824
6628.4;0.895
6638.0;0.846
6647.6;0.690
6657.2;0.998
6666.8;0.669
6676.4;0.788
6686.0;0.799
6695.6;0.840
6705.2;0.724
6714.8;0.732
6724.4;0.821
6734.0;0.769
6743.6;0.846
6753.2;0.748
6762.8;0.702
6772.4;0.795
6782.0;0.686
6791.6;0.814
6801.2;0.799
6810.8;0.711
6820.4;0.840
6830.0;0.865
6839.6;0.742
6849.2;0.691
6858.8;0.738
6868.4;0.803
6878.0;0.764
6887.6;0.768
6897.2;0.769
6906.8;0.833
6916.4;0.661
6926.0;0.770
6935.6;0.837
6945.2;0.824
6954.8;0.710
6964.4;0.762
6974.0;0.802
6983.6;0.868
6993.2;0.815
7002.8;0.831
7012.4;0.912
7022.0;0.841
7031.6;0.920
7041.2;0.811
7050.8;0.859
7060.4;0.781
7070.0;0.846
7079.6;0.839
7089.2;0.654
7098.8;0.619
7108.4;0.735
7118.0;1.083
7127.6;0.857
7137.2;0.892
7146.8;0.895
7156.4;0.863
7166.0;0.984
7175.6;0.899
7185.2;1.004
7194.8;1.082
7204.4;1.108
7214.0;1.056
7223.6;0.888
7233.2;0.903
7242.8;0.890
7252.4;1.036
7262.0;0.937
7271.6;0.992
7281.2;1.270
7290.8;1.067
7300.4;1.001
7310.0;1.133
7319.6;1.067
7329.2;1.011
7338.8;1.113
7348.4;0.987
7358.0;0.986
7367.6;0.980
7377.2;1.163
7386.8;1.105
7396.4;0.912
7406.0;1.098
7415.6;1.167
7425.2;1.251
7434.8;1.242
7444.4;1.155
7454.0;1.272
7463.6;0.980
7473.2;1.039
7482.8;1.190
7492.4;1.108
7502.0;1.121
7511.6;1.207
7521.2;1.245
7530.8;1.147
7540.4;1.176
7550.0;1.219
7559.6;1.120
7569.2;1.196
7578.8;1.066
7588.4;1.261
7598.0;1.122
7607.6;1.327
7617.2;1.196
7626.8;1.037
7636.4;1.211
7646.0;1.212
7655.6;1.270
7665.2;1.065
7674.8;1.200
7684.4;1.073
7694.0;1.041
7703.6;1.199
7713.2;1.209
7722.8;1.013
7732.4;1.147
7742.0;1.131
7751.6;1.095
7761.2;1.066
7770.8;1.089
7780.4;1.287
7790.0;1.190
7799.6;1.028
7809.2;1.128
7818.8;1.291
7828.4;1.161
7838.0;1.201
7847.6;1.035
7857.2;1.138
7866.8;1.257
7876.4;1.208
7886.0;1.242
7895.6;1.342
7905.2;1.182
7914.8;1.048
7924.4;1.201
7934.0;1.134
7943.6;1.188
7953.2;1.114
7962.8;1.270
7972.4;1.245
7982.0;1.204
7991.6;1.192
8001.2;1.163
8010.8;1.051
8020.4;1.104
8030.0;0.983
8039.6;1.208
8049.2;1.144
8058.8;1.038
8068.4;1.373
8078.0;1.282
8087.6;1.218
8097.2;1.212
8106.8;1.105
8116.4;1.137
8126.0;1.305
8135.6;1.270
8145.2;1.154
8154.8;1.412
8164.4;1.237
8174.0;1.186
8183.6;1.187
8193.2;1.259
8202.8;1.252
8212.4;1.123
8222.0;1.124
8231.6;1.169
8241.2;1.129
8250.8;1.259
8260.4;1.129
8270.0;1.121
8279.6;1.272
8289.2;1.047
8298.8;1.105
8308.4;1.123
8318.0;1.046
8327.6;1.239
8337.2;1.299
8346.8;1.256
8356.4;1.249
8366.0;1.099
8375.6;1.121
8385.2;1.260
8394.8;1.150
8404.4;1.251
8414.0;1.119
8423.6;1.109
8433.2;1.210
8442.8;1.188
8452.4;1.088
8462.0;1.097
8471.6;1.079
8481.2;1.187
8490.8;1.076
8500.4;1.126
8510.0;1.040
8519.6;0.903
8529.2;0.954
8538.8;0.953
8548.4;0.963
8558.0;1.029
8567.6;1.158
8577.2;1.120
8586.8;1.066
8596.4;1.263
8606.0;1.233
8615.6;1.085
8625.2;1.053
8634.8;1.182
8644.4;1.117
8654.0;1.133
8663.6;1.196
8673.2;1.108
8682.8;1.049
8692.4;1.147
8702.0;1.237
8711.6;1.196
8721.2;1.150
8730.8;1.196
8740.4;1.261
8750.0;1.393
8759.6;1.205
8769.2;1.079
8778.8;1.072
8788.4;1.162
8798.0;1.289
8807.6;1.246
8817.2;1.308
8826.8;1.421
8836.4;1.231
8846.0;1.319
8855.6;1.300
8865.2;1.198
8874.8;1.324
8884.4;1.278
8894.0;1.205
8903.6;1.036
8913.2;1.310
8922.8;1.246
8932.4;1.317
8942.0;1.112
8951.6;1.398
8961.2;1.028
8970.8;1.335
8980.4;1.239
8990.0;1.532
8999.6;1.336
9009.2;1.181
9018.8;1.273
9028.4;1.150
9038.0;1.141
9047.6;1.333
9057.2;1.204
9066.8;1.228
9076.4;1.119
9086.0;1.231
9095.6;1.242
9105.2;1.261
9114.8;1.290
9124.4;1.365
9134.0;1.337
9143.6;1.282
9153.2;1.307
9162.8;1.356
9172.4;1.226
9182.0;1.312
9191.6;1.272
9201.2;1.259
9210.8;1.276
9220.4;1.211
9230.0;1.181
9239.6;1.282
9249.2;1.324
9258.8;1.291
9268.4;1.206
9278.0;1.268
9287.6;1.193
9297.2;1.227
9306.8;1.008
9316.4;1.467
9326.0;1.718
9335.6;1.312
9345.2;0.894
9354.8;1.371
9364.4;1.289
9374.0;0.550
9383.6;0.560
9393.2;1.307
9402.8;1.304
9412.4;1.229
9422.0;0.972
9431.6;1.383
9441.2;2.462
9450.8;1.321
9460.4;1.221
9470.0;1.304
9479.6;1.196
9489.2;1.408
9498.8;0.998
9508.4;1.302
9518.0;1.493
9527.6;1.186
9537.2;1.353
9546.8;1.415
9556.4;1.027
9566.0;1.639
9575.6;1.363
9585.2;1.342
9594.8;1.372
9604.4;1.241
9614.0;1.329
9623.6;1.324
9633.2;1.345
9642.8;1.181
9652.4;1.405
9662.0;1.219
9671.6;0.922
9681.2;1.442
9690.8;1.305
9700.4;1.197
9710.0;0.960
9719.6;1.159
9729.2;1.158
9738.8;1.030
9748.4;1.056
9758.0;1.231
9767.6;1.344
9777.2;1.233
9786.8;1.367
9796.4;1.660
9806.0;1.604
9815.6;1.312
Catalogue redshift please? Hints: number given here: 0.65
